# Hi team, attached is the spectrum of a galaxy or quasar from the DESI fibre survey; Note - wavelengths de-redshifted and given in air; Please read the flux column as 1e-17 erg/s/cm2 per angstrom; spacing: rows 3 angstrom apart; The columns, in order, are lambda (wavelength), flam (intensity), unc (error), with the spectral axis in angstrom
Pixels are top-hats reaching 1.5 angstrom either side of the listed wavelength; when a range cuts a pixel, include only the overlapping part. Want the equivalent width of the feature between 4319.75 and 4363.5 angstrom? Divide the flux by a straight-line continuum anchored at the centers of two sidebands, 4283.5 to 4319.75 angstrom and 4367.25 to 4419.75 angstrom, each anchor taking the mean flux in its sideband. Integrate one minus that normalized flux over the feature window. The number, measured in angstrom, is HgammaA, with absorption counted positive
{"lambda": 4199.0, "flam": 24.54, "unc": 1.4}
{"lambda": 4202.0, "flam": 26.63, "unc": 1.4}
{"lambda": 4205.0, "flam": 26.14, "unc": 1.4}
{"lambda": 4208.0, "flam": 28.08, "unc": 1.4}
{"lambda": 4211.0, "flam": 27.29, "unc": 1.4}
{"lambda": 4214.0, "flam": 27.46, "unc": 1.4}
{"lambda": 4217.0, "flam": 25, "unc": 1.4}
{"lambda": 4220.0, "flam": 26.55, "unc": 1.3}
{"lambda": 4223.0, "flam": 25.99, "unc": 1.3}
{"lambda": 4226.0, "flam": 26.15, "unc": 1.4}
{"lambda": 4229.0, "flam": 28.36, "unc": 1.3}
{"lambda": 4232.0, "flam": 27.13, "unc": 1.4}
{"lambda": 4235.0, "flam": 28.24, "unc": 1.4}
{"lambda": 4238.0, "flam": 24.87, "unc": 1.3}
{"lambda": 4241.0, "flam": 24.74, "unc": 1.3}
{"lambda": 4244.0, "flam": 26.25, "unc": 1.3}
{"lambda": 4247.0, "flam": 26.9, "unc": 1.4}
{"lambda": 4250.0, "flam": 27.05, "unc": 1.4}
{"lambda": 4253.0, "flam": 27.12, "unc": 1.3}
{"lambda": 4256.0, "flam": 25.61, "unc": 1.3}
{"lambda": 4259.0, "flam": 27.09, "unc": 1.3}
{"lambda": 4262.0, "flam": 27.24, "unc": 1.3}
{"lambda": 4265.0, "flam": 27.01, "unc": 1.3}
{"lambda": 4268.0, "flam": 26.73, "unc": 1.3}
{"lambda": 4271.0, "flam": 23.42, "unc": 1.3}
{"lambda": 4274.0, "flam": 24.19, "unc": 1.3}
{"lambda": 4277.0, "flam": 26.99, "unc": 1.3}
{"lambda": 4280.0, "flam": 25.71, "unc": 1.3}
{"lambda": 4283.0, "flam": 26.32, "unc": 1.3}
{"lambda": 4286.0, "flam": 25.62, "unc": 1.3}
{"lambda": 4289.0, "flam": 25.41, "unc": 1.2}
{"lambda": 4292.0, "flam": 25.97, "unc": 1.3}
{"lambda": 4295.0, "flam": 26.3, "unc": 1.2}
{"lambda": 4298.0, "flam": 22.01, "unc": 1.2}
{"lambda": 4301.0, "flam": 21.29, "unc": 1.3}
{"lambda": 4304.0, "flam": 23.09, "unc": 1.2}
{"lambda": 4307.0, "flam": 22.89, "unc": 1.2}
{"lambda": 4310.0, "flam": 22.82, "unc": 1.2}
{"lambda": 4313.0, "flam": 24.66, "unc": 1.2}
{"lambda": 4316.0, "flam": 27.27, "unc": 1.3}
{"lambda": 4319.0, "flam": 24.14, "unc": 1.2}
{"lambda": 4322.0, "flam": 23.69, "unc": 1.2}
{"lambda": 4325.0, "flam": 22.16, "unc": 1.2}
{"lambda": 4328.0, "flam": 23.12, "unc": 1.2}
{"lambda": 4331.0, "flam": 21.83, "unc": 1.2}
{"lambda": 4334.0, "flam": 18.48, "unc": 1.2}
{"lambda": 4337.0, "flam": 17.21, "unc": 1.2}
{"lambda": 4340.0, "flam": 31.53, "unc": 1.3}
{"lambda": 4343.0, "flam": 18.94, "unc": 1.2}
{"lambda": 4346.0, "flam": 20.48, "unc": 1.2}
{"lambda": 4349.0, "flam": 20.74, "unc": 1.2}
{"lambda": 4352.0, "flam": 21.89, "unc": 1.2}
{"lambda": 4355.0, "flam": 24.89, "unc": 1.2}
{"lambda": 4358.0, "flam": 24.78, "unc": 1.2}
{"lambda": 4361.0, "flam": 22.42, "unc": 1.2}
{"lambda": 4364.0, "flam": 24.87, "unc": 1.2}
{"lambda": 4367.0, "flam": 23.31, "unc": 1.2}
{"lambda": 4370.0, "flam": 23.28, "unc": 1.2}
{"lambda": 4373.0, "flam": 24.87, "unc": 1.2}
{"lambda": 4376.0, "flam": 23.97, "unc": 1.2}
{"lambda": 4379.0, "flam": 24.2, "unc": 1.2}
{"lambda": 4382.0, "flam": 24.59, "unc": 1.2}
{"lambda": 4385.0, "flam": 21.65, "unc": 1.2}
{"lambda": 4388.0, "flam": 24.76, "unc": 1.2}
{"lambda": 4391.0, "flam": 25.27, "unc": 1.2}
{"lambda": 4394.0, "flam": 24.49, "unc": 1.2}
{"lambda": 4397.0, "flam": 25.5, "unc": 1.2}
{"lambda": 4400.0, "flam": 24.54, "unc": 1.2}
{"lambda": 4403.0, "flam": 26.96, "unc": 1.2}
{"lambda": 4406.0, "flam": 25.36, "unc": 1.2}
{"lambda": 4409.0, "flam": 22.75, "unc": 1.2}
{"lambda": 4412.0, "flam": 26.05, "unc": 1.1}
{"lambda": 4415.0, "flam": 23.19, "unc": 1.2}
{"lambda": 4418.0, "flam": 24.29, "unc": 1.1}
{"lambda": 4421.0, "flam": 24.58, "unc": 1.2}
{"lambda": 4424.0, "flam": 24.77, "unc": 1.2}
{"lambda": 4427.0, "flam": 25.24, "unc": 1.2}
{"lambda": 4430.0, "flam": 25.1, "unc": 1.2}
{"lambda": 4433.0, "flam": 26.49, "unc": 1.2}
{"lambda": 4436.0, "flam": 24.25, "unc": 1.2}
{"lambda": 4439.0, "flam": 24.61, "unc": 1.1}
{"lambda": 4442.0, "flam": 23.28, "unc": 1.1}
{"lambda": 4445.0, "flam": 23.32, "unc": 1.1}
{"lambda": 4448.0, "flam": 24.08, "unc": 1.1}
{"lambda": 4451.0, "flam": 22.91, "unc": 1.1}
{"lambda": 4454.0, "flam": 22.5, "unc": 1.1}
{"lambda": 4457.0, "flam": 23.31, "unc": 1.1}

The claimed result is 3.6 angstrom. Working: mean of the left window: 24.3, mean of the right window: 24.4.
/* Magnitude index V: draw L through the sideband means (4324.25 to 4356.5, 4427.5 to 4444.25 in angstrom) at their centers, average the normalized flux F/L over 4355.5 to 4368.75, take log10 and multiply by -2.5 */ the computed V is -0.06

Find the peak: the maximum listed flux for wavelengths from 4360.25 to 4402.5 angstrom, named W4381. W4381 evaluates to 25.5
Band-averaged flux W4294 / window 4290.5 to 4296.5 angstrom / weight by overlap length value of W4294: 26.1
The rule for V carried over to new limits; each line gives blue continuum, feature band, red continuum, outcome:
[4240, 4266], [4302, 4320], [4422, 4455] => 0.08 mag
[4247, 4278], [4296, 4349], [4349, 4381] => 0.10 mag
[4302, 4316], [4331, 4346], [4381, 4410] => 0.12 mag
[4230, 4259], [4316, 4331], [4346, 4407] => 0.07 mag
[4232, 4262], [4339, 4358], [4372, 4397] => 0.09 mag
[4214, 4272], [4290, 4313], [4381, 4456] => 0.10 mag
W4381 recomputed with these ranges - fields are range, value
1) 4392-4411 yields 26.96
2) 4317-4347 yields 31.53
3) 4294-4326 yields 27.27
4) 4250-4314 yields 27.24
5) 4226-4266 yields 28.36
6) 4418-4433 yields 26.49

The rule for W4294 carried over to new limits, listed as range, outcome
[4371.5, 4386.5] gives 23.9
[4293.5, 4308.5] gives 23.1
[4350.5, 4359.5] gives 23.9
